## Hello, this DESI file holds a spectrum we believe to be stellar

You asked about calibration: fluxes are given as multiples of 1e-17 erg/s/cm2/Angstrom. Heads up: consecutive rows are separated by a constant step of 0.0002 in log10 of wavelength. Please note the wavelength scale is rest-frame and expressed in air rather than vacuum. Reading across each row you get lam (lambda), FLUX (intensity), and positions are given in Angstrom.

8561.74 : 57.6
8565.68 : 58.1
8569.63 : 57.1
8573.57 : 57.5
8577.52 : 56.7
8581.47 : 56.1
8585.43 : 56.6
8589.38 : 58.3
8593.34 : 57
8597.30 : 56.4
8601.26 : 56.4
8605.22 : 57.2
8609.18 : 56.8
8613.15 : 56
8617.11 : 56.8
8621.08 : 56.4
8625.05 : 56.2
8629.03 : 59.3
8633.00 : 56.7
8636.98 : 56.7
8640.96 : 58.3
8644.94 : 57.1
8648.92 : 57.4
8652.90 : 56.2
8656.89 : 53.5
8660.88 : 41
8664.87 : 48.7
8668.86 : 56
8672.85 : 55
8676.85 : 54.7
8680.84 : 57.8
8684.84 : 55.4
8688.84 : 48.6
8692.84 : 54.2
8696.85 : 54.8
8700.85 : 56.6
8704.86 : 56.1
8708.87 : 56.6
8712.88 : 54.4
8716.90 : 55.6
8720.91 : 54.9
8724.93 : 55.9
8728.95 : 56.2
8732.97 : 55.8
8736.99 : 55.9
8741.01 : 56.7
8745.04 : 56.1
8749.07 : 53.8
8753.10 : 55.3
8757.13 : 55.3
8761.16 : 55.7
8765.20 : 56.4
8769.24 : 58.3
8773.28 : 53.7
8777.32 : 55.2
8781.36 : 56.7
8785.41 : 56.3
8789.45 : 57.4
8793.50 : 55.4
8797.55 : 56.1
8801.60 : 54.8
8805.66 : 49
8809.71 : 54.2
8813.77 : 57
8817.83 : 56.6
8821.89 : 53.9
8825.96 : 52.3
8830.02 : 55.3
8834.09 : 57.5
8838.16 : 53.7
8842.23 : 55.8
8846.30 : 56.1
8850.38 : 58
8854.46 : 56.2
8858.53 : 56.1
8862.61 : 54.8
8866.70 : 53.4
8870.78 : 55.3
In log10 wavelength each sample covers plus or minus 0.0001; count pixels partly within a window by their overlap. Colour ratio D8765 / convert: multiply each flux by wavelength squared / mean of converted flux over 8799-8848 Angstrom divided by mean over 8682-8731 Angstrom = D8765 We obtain 1.02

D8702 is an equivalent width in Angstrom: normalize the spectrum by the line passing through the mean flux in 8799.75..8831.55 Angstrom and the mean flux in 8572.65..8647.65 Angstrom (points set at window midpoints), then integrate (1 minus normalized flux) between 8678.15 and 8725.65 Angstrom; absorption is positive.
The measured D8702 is 0.5 Angstrom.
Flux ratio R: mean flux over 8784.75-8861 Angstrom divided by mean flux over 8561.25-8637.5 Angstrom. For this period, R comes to 0.97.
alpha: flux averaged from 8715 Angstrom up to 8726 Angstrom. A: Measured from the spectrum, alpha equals 55.4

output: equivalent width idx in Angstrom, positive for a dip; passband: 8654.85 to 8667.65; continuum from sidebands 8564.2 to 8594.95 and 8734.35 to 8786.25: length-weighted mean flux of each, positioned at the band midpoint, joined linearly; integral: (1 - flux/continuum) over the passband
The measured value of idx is 1.9 Angstrom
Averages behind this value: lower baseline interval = 57.2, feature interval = 48.2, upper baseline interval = 55.8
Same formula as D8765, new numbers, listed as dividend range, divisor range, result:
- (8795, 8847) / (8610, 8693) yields 1.04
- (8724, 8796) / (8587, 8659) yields 1.02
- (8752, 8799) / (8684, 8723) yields 1.04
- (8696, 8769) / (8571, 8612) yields 1.01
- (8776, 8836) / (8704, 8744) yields 1.01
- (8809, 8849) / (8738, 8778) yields 1.01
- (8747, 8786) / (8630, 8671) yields 1.05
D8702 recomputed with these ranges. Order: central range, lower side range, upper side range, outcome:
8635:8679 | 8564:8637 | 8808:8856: 1.99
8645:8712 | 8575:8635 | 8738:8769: 2.74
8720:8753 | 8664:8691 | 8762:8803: -0.32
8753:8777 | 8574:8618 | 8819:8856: 0.02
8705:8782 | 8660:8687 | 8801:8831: -3.04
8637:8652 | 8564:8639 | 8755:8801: -0.17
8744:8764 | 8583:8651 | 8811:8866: 0.31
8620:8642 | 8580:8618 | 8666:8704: -0.50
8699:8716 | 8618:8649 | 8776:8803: 0.23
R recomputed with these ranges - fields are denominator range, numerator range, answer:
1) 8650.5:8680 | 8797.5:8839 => 1.04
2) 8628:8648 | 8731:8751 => 0.97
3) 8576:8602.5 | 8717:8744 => 0.98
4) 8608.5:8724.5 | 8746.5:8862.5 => 1.01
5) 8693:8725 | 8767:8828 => 0.99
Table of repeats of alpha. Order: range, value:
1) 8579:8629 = 56.8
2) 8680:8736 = 55.2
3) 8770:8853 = 55.3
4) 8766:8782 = 55.9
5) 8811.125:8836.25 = 55.4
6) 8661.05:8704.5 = 53.7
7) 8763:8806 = 55.6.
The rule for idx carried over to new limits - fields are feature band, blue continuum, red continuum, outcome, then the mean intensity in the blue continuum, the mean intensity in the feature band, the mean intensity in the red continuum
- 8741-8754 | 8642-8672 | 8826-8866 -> -0.2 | 53.1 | 55.3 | 55.7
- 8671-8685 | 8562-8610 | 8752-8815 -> 0.1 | 57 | 55.8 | 55.4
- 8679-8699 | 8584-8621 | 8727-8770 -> 0.8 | 56.8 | 54.2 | 55.9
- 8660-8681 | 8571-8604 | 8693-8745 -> 1.4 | 56.9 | 52.3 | 55.7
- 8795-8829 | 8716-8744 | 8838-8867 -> 0.9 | 55.9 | 54.3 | 55.8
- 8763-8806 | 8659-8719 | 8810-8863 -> -0.5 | 53.7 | 55.6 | 55.6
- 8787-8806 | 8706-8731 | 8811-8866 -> 0.2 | 55.6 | 55.1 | 55.6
